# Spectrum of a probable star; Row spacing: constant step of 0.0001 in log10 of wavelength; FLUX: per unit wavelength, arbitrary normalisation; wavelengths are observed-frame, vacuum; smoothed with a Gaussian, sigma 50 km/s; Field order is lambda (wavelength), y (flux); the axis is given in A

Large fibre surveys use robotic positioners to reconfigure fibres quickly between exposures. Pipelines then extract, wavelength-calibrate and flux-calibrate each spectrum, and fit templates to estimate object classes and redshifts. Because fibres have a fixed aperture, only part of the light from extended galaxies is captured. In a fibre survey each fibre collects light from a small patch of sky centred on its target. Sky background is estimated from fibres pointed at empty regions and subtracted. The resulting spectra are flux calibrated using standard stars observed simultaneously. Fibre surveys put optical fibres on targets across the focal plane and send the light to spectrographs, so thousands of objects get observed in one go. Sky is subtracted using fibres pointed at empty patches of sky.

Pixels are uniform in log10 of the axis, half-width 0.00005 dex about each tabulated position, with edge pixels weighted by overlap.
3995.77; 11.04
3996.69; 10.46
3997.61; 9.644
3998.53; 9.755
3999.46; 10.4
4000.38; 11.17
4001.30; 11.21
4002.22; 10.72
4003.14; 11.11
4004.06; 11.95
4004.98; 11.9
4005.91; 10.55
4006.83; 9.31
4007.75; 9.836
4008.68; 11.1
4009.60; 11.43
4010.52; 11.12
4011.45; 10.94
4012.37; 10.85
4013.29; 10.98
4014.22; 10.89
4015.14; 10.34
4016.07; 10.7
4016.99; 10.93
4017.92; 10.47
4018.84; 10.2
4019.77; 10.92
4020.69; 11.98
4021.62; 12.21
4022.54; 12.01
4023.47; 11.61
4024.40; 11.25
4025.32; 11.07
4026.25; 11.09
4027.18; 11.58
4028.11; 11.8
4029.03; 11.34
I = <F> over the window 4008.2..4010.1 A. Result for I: 11.2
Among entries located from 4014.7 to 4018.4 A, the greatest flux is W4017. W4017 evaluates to 10.93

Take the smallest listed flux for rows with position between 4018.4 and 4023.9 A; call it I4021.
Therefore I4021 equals 10.2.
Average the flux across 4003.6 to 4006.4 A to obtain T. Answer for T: 11.4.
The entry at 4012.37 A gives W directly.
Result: 10.85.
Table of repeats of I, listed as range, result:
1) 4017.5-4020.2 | 10.5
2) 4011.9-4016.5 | 10.8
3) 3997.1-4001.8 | 10.4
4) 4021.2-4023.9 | 12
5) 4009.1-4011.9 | 11.2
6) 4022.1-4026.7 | 11.4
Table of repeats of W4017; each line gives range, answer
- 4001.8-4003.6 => 11.11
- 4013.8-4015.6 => 10.89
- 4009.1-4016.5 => 11.43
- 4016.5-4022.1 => 12.21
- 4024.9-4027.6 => 11.58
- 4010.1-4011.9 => 11.12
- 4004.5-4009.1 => 11.9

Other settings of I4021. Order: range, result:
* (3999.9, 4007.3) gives 9.31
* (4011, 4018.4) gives 10.34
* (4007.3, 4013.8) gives 9.836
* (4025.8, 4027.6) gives 11.09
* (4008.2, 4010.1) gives 11.1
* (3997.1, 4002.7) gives 9.644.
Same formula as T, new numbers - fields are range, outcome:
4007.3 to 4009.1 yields 10.4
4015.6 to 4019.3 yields 10.6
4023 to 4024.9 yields 11.4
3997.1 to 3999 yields 9.68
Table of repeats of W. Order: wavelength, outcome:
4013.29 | 10.98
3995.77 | 11.04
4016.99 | 10.93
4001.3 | 11.21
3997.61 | 9.644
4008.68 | 11.1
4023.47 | 11.61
